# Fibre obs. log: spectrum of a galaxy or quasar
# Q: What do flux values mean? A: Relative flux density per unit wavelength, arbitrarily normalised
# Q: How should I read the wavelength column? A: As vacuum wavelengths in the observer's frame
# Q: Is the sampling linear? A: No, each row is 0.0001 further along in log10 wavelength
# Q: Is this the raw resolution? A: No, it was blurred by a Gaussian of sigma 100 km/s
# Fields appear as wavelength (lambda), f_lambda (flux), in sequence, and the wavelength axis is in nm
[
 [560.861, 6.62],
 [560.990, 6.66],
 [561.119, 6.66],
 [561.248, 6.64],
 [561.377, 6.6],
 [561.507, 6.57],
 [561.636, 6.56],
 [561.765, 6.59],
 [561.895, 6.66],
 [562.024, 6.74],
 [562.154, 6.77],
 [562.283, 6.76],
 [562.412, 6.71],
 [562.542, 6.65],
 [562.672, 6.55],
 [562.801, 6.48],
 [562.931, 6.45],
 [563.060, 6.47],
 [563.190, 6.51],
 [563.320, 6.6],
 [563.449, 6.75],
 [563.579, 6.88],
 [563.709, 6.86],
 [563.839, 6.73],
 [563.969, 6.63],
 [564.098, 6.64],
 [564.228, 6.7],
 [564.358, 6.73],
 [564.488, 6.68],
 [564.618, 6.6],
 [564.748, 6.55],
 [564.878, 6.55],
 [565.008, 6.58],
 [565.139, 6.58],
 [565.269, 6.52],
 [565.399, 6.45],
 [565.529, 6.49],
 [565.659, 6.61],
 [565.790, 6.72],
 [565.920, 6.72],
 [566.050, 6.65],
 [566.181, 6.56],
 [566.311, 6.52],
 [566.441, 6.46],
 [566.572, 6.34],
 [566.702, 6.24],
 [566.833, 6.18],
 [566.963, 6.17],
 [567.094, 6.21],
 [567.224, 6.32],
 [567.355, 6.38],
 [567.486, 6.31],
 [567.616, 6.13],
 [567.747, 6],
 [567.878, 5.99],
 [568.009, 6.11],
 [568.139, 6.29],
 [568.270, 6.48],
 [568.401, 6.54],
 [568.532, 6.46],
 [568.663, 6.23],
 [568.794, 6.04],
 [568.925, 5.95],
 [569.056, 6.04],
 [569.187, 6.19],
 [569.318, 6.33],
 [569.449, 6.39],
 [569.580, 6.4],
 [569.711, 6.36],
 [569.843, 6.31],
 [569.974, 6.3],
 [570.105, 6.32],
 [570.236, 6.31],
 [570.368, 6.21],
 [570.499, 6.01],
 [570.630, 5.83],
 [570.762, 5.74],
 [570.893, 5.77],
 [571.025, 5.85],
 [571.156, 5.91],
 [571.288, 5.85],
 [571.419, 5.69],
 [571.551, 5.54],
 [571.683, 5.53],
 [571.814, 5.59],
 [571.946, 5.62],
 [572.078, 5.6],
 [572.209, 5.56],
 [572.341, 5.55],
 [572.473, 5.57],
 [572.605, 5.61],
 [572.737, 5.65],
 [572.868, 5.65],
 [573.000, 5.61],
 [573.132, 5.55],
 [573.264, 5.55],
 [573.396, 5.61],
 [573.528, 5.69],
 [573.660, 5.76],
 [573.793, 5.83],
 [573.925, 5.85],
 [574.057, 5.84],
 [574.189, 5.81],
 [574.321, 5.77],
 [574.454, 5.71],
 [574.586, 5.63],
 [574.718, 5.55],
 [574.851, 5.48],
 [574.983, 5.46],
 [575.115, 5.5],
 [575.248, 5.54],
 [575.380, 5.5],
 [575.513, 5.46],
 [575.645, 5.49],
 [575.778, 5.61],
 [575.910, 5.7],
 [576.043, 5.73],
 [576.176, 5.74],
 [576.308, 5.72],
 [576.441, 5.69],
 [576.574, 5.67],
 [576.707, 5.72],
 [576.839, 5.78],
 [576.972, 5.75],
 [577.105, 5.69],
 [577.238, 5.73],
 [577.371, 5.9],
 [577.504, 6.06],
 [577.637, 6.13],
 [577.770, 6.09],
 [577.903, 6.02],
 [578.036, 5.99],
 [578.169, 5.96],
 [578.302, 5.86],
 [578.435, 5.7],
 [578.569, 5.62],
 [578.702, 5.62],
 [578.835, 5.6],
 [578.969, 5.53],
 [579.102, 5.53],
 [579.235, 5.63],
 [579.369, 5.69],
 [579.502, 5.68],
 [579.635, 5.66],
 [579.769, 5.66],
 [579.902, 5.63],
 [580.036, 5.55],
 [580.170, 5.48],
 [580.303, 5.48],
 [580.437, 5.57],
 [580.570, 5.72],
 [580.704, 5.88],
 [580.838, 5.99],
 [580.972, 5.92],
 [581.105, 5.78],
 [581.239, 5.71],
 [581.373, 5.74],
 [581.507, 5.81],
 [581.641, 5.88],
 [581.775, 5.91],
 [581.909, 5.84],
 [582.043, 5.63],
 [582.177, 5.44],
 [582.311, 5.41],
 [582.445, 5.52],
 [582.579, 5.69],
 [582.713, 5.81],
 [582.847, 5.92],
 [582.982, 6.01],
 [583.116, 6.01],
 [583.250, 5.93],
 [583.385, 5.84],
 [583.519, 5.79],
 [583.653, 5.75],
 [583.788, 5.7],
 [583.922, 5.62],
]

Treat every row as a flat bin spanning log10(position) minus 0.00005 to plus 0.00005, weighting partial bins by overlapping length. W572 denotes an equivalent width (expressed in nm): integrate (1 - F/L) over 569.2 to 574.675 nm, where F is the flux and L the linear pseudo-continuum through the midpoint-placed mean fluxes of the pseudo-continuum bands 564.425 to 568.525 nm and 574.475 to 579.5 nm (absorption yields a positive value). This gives 0.19 nm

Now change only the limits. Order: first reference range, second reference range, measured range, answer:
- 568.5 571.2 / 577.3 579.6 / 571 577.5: 0.327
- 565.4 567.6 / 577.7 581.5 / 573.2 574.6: 0.068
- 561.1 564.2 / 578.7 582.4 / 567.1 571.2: 0.075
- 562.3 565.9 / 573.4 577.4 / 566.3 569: 0.032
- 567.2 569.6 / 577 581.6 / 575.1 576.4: 0.067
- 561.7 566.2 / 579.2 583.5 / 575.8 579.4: 0.094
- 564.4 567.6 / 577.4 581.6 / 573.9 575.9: 0.129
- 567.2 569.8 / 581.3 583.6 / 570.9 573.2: 0.180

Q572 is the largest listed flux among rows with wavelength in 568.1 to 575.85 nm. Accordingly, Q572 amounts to 6.54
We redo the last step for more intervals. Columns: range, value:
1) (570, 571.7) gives 6.32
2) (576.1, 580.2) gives 6.13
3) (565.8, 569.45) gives 6.72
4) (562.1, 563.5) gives 6.77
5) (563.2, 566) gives 6.88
